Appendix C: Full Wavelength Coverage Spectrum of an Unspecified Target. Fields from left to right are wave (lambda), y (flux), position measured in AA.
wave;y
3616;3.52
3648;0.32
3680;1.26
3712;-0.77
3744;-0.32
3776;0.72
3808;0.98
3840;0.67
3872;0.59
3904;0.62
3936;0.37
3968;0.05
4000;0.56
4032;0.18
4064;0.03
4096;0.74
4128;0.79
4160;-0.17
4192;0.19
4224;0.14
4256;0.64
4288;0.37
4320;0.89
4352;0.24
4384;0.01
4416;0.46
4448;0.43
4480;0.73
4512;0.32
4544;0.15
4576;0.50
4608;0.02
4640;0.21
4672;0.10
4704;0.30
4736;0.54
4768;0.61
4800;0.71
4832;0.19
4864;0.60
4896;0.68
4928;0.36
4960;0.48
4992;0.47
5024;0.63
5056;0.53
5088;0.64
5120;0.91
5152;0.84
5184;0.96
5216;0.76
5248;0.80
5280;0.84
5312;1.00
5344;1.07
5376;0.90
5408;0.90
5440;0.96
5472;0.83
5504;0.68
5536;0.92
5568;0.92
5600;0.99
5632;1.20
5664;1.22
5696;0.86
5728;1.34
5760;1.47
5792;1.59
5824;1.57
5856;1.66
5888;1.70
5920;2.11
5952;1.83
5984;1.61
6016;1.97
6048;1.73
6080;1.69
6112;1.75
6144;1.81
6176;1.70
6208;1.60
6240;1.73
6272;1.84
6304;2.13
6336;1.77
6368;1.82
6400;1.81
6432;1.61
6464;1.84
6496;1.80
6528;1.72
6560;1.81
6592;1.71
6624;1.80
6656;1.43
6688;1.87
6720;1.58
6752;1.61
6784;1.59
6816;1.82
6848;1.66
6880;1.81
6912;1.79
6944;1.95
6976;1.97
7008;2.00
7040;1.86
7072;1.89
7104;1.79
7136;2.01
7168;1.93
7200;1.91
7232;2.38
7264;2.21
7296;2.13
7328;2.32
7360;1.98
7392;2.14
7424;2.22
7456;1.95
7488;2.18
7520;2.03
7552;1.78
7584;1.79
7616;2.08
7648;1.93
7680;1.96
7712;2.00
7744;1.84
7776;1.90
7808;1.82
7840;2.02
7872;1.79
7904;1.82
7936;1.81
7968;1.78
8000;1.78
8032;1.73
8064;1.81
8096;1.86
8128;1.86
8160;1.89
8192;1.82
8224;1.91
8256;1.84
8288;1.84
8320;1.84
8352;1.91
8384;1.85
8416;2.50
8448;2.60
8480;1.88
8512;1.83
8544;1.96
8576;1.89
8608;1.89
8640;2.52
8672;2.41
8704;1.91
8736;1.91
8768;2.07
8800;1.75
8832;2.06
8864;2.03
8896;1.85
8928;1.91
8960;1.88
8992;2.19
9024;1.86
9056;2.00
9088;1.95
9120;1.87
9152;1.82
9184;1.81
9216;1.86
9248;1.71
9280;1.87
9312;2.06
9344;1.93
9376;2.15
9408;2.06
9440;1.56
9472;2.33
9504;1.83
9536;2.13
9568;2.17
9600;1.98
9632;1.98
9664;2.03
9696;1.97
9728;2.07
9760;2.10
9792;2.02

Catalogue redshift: 0.28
